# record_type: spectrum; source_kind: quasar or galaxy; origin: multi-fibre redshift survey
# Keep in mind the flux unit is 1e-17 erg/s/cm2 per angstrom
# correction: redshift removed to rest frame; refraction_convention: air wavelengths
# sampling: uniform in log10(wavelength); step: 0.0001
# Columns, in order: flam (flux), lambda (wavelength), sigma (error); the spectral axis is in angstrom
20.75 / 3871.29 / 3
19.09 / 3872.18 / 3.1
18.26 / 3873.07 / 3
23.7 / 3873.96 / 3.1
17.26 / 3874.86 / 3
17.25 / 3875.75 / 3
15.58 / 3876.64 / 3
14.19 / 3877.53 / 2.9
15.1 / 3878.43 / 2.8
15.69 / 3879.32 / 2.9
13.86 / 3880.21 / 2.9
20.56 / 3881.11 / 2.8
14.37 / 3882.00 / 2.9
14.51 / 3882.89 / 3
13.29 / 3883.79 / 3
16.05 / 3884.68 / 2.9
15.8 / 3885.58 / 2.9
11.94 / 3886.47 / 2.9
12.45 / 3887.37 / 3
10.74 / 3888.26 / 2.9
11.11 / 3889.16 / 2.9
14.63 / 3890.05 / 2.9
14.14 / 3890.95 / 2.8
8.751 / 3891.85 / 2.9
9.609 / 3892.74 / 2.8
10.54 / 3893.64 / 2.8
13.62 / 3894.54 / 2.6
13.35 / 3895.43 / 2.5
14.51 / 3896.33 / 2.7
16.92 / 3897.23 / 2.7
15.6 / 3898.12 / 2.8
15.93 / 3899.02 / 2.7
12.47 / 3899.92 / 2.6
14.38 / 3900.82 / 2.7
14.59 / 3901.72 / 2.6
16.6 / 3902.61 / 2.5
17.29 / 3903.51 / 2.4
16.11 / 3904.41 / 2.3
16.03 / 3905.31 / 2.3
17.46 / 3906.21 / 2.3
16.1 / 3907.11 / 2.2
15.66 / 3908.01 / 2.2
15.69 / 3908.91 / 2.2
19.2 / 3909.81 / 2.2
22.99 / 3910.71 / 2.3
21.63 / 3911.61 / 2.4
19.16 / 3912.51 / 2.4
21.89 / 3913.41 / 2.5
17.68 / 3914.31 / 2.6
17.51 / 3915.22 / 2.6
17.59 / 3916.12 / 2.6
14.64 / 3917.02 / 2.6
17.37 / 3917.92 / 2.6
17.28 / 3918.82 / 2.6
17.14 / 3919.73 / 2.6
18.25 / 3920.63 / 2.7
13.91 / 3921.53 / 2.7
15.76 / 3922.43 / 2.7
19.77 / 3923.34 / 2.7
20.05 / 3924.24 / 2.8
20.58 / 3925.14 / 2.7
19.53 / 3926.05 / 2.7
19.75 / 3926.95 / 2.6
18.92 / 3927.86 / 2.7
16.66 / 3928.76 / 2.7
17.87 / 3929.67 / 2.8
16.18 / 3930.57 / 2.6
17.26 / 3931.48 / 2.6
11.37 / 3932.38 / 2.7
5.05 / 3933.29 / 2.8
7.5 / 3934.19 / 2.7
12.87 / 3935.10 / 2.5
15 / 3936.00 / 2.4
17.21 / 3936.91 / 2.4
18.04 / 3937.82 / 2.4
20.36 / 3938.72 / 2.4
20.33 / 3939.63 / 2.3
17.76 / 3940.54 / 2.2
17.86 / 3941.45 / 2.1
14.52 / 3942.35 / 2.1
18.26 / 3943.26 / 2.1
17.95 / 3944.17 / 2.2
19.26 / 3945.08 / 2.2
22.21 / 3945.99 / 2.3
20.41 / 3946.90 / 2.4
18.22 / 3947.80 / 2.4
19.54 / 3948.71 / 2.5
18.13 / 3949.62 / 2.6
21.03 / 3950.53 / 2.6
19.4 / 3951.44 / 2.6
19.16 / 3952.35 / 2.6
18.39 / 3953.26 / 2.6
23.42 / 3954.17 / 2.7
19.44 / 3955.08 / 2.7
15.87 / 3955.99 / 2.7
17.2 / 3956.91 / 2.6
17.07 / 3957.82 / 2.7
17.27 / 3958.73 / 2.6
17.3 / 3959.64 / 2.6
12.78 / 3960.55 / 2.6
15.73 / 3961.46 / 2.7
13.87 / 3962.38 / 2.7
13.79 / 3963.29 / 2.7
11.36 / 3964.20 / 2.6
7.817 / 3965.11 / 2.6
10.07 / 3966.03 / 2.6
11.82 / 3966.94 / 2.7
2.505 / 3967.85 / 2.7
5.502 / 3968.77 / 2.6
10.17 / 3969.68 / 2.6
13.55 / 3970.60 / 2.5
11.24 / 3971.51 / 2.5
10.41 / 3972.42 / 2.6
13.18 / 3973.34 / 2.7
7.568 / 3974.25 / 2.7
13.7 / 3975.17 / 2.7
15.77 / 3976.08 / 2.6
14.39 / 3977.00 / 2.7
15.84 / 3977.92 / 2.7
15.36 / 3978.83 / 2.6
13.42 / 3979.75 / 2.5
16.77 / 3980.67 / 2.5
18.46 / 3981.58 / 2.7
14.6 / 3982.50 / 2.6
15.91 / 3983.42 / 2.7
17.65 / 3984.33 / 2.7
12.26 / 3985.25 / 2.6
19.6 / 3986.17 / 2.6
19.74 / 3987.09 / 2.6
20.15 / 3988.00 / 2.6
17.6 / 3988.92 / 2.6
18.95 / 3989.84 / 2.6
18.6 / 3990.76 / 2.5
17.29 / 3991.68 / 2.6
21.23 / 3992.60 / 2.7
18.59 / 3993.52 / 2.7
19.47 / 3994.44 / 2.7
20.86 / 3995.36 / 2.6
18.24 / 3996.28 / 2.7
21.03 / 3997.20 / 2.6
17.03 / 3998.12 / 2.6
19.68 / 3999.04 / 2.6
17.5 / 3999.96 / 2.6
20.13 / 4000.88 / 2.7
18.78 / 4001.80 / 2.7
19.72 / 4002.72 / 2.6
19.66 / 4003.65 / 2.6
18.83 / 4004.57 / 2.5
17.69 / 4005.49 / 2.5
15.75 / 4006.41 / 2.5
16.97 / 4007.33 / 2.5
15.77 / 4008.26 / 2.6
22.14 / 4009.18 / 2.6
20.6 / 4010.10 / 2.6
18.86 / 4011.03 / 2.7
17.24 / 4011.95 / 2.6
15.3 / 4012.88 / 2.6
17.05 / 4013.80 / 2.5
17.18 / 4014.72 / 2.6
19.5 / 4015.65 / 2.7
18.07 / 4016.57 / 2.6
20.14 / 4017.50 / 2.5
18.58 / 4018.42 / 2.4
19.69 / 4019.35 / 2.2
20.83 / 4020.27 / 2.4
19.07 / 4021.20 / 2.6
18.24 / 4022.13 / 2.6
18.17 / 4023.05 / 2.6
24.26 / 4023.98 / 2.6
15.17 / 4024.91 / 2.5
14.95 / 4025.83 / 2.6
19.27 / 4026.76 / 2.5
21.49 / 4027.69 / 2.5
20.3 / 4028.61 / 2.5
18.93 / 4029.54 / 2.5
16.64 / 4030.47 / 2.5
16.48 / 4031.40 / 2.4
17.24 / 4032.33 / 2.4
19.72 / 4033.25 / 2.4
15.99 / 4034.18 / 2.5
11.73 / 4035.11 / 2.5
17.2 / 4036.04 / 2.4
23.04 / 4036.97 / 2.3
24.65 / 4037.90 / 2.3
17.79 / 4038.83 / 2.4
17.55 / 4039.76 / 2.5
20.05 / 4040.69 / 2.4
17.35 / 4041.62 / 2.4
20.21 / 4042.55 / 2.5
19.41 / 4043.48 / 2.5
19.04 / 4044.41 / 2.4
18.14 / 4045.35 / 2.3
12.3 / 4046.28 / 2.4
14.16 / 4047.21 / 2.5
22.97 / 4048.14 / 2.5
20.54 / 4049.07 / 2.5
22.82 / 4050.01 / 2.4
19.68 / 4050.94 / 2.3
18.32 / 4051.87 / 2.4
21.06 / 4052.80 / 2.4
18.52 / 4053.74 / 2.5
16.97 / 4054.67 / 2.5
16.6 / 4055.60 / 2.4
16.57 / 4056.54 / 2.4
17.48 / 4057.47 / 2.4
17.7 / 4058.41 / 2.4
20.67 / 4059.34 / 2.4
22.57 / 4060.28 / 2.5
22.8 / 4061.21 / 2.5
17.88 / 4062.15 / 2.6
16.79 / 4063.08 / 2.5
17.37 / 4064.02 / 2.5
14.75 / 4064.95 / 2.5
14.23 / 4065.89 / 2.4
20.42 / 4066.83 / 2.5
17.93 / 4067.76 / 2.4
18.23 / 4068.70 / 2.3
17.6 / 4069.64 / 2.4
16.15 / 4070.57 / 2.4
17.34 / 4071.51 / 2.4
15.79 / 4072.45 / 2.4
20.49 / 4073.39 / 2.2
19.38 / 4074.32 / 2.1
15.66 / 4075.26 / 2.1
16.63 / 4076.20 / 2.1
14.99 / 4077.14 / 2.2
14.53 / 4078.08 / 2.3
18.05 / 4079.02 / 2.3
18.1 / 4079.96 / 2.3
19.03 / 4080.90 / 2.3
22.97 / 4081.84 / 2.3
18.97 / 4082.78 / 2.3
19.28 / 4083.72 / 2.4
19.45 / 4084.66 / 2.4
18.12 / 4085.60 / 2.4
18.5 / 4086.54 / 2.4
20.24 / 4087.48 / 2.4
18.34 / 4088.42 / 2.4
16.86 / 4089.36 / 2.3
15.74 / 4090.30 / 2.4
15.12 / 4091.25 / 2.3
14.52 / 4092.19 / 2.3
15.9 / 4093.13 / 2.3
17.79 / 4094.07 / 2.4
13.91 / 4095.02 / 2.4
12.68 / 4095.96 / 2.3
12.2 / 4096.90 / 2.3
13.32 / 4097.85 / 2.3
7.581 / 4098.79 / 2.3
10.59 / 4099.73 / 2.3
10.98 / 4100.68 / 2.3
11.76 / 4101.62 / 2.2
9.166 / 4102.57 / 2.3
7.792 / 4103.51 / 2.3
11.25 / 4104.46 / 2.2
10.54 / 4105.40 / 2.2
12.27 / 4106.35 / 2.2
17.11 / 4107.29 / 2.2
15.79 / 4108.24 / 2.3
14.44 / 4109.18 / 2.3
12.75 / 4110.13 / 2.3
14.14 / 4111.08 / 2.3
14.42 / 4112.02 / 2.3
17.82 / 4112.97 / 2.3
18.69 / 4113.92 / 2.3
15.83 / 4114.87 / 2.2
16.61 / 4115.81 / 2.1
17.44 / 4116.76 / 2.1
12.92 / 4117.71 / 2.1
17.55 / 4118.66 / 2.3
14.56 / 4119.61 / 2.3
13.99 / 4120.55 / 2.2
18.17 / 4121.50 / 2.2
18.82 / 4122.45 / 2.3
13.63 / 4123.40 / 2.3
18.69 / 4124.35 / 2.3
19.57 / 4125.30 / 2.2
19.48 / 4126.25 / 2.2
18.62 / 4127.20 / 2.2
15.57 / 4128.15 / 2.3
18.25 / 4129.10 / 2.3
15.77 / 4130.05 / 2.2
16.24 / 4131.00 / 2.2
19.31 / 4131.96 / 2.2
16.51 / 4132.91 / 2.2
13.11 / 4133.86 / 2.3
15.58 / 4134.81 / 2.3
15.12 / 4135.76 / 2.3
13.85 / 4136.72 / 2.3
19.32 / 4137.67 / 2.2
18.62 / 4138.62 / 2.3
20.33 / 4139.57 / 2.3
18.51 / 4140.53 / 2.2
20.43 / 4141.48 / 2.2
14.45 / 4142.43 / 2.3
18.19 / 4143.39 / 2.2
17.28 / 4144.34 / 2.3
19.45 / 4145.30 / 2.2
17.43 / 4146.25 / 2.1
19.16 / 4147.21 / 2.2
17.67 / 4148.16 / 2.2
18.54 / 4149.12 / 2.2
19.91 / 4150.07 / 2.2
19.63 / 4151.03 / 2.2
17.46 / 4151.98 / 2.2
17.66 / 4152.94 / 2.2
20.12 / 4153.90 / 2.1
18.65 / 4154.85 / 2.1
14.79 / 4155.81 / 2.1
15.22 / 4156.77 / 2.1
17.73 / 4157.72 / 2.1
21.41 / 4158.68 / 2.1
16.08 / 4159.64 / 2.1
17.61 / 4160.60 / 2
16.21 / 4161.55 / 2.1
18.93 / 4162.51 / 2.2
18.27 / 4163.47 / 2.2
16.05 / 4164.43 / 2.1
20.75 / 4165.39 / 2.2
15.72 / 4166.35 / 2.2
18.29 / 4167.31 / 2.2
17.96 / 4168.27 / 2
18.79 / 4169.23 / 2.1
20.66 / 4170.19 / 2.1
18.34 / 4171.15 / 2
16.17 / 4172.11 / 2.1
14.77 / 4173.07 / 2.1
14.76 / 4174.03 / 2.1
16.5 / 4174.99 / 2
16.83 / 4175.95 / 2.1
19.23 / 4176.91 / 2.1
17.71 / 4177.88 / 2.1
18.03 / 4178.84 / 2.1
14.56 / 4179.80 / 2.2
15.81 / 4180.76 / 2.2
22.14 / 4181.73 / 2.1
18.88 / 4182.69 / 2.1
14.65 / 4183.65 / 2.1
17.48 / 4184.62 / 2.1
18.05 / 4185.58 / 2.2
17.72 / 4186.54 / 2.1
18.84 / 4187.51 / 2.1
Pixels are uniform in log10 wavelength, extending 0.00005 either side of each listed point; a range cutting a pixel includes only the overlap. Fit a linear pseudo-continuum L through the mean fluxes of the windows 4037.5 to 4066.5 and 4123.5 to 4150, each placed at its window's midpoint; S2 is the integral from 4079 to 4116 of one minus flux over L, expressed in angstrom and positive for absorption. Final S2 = 5.9 angstrom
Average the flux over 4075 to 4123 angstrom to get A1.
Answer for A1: 15.4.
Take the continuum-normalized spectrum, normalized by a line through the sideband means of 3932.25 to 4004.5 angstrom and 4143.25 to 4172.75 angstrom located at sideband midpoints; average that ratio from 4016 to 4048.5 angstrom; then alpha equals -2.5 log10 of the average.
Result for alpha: -0.10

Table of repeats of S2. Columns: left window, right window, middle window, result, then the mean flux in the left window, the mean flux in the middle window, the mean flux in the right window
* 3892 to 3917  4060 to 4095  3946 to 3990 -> 3.74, 16.2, 15.3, 17.7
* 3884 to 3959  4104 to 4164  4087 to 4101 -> 2.00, 16.6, 14.4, 16.9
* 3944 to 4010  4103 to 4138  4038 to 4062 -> -4.21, 16.5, 18.9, 15.7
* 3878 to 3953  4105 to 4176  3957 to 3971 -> 3.67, 16.3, 12.2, 17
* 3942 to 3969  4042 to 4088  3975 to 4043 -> -4.02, 16.1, 18.2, 18.3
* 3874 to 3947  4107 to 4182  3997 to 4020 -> -2.66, 16.1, 18.5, 17.2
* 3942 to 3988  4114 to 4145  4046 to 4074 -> -3.34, 15.4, 18.3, 17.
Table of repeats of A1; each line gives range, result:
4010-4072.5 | 18.4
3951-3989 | 14.7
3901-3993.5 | 16.3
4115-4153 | 17.3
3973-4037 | 17.8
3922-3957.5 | 17.6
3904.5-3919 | 18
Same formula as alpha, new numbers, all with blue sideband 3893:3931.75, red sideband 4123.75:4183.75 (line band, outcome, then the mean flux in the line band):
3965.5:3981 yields 0.41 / 11.8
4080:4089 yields -0.11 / 19.3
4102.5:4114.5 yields 0.27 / 13.7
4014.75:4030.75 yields -0.10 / 19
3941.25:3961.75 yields -0.08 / 18.3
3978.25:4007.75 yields -0.05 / 18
